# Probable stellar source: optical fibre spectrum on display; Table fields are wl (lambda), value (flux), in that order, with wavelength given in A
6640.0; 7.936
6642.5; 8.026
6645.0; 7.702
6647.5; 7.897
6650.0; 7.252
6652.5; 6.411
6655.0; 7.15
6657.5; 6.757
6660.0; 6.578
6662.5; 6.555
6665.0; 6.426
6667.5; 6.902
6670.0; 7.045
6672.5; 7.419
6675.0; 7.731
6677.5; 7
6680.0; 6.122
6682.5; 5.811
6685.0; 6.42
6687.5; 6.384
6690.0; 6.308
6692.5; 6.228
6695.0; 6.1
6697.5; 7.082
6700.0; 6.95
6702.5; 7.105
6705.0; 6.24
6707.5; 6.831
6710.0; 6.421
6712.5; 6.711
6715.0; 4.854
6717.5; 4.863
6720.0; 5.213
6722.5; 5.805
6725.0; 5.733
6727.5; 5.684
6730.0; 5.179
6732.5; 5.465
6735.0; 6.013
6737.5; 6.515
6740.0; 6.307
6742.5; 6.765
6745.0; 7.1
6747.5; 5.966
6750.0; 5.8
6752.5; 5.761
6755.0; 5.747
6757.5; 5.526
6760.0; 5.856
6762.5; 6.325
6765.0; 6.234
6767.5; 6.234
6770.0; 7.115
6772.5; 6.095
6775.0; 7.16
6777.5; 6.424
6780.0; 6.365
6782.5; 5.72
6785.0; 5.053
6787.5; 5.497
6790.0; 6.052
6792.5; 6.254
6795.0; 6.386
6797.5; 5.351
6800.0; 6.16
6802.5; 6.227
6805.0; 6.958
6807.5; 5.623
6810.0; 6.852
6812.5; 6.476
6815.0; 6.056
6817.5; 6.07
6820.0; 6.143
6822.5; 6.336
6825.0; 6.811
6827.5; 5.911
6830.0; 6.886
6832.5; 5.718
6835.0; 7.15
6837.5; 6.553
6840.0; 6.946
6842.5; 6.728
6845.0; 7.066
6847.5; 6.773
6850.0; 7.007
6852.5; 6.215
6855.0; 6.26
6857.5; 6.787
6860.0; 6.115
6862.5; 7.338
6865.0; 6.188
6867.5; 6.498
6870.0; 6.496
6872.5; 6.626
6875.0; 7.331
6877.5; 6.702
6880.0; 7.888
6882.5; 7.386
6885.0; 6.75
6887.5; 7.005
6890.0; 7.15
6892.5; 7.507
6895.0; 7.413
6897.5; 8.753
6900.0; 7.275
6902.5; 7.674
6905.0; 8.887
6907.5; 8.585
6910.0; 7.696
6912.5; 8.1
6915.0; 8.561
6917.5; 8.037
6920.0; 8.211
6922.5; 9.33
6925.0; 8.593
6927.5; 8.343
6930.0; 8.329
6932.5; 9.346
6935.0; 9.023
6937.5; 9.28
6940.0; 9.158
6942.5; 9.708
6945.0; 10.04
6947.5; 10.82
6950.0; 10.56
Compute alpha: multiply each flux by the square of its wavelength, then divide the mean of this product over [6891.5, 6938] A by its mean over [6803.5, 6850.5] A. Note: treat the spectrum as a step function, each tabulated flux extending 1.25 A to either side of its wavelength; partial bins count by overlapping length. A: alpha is 1.31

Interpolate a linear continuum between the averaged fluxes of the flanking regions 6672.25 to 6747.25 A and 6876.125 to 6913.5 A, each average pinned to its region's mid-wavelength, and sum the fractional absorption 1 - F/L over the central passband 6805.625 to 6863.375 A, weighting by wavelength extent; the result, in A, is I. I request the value 5.48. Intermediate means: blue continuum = 6.26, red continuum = 7.65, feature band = 6.51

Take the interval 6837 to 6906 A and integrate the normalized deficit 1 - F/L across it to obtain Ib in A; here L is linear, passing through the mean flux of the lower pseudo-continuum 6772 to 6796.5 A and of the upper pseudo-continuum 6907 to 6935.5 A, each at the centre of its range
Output 5.3 A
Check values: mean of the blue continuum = 6.09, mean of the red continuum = 8.5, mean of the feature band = 7.05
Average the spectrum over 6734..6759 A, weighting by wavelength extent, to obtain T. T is 6.15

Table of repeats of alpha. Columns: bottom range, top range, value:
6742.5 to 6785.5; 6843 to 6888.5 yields 1.13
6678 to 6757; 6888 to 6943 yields 1.45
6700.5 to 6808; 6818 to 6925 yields 1.22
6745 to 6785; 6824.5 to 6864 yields 1.10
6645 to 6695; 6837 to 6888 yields 1.06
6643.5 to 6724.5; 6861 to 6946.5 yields 1.30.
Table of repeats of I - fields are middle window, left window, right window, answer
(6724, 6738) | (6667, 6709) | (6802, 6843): 1.9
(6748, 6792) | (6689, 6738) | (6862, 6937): 3.5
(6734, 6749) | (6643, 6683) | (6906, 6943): 2.1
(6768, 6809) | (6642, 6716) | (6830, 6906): 4.4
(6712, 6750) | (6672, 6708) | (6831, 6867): 4.4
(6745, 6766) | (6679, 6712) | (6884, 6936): 2.9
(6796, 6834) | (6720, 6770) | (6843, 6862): 1.0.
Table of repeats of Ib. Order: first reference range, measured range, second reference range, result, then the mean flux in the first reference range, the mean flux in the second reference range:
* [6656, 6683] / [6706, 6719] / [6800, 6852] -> 1.52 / 6.79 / 6.5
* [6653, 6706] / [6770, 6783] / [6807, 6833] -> -0.10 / 6.68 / 6.3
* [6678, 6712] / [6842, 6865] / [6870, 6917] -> 2.20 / 6.48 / 7.6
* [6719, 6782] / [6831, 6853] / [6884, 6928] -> 1.56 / 6.09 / 7.99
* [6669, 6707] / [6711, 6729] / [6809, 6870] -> 2.92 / 6.66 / 6.53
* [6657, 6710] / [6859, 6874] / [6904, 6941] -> 2.94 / 6.66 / 8.63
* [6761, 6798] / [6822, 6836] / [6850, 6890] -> 0.09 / 6.17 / 6.79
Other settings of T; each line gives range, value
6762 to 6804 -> 6.16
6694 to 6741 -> 6.05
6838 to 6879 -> 6.7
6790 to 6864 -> 6.45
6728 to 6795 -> 6.1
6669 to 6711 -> 6.66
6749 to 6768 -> 5.93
